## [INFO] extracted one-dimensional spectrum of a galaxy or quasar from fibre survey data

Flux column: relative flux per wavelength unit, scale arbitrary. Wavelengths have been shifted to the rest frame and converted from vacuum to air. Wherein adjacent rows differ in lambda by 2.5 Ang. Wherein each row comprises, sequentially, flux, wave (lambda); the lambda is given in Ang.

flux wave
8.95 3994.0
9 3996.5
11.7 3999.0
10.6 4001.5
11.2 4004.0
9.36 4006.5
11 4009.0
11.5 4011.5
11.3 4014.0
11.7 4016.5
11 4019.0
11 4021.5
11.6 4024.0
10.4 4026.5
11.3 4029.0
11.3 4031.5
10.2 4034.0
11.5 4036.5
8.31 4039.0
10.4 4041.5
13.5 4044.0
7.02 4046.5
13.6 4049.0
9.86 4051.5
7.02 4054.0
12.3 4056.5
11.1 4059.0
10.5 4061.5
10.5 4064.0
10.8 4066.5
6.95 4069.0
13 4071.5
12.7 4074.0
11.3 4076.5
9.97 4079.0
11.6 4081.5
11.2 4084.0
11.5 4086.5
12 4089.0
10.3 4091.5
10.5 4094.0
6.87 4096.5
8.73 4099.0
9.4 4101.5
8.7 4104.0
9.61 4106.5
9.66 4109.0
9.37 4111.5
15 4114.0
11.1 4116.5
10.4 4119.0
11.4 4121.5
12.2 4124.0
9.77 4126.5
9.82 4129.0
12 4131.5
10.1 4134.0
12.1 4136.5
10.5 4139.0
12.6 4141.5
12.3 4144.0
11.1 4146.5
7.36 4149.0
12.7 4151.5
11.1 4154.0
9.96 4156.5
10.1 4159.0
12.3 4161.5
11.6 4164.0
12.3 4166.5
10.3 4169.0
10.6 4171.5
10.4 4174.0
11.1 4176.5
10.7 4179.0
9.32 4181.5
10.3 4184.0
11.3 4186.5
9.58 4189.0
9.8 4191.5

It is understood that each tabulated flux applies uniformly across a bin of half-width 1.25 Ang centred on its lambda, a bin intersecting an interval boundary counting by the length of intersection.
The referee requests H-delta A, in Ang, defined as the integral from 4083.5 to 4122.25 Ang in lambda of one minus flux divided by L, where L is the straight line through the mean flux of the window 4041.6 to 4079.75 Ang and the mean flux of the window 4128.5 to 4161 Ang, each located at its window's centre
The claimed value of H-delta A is 1.8 Ang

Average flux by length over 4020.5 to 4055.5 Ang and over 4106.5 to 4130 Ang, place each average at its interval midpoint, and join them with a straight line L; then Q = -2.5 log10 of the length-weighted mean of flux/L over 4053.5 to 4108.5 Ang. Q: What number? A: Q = 0.04 mag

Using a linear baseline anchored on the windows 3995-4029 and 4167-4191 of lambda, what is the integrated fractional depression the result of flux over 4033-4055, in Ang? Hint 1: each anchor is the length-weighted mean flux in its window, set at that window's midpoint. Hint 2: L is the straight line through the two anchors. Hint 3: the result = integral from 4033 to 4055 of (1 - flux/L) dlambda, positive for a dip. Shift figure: 1.22 Ang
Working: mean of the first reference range 10.9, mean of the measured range 10.2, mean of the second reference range 10.4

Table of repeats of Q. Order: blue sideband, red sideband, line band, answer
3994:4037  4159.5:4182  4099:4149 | 0.02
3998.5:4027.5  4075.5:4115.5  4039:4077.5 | 0.00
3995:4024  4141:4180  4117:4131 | 0.02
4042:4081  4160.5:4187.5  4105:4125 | -0.03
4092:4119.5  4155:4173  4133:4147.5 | -0.09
